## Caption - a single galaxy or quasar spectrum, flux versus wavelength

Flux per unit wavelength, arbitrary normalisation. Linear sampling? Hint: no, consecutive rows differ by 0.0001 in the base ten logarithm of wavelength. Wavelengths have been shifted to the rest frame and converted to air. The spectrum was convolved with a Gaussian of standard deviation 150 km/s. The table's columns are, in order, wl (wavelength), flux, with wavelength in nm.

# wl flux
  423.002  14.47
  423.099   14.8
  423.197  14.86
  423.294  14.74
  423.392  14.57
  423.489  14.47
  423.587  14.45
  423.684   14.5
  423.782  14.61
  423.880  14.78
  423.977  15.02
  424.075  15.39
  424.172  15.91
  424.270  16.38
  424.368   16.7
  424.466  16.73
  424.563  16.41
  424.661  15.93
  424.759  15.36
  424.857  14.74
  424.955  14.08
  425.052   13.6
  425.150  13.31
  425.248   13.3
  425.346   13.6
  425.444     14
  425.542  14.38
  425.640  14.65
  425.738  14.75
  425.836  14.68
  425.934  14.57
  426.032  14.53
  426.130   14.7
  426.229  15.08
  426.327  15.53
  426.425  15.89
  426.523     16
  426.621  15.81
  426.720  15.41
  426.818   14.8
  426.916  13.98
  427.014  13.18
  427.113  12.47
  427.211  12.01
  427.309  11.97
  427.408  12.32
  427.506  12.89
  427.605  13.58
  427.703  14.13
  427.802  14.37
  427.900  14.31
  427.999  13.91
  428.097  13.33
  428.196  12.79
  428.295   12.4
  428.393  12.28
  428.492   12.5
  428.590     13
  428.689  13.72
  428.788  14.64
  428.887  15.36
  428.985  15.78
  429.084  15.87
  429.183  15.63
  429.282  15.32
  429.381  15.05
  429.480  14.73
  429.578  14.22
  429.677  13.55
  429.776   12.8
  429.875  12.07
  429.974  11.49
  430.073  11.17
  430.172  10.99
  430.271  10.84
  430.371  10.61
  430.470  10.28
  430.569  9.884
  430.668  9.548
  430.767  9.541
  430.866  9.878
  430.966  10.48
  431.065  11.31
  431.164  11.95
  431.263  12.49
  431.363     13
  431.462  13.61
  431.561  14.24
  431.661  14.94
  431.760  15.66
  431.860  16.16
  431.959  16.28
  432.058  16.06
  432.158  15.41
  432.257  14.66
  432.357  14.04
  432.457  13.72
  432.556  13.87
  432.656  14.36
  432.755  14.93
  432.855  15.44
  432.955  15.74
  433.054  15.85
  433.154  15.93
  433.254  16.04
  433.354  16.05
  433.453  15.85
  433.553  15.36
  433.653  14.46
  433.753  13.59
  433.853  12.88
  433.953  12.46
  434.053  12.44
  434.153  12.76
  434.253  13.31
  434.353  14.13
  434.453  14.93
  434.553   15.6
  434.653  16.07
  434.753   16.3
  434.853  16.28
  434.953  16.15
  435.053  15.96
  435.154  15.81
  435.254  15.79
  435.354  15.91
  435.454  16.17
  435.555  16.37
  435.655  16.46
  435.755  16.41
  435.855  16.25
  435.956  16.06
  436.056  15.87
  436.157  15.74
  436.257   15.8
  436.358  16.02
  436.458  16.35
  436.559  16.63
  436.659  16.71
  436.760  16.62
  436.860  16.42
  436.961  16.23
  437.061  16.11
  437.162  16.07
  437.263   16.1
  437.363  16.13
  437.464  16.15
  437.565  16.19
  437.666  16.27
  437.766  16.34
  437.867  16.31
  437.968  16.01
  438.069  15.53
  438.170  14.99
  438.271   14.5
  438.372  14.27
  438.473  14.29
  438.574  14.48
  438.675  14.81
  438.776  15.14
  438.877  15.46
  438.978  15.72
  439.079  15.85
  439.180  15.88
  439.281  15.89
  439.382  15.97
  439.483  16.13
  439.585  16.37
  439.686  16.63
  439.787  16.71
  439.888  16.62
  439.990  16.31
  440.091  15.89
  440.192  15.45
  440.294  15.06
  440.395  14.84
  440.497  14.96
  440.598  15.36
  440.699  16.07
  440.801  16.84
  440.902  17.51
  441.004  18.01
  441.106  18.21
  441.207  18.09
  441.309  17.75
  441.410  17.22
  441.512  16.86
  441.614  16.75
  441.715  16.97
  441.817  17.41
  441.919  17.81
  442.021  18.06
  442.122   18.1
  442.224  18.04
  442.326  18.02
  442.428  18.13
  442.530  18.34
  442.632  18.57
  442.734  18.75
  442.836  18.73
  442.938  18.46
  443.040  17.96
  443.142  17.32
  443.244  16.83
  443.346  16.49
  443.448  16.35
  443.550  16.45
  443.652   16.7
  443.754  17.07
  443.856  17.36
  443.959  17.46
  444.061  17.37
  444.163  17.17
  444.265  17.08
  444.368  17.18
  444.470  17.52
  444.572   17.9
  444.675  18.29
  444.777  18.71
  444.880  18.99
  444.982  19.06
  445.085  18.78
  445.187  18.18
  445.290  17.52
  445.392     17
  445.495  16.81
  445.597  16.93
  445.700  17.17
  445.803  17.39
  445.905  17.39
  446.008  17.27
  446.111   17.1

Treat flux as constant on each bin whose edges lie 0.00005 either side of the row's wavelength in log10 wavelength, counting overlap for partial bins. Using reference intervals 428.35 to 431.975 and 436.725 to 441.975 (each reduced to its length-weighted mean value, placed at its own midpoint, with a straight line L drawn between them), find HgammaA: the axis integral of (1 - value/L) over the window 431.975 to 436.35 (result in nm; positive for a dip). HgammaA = -0.26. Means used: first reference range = 13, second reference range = 16.1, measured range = 15.2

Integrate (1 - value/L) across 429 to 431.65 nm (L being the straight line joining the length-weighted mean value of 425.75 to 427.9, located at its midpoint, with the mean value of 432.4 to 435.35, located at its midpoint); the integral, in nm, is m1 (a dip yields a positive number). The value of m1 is 0.39 nm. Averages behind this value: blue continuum 14.2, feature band 12.4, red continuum 14.9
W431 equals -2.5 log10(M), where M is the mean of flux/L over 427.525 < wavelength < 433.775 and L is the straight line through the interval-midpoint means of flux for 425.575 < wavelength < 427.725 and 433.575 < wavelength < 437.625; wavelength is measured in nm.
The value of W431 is 0.09 mag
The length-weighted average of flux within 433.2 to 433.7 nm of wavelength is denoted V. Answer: 15.6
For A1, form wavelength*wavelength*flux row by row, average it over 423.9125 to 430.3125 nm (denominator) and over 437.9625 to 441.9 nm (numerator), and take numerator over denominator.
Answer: 1.21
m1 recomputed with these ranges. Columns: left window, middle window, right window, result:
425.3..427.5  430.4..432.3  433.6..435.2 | 0.21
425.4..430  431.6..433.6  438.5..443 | -0.03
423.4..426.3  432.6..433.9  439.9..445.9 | 0.07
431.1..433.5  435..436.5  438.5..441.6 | -0.06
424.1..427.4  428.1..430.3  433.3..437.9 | 0.22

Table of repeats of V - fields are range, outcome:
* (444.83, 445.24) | 18.7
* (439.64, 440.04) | 16.6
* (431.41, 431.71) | 14.3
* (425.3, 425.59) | 14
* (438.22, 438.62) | 14.4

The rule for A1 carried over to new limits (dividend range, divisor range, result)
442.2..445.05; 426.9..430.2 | 1.41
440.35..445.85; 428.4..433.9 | 1.35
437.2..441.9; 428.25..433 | 1.26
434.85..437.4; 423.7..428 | 1.17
